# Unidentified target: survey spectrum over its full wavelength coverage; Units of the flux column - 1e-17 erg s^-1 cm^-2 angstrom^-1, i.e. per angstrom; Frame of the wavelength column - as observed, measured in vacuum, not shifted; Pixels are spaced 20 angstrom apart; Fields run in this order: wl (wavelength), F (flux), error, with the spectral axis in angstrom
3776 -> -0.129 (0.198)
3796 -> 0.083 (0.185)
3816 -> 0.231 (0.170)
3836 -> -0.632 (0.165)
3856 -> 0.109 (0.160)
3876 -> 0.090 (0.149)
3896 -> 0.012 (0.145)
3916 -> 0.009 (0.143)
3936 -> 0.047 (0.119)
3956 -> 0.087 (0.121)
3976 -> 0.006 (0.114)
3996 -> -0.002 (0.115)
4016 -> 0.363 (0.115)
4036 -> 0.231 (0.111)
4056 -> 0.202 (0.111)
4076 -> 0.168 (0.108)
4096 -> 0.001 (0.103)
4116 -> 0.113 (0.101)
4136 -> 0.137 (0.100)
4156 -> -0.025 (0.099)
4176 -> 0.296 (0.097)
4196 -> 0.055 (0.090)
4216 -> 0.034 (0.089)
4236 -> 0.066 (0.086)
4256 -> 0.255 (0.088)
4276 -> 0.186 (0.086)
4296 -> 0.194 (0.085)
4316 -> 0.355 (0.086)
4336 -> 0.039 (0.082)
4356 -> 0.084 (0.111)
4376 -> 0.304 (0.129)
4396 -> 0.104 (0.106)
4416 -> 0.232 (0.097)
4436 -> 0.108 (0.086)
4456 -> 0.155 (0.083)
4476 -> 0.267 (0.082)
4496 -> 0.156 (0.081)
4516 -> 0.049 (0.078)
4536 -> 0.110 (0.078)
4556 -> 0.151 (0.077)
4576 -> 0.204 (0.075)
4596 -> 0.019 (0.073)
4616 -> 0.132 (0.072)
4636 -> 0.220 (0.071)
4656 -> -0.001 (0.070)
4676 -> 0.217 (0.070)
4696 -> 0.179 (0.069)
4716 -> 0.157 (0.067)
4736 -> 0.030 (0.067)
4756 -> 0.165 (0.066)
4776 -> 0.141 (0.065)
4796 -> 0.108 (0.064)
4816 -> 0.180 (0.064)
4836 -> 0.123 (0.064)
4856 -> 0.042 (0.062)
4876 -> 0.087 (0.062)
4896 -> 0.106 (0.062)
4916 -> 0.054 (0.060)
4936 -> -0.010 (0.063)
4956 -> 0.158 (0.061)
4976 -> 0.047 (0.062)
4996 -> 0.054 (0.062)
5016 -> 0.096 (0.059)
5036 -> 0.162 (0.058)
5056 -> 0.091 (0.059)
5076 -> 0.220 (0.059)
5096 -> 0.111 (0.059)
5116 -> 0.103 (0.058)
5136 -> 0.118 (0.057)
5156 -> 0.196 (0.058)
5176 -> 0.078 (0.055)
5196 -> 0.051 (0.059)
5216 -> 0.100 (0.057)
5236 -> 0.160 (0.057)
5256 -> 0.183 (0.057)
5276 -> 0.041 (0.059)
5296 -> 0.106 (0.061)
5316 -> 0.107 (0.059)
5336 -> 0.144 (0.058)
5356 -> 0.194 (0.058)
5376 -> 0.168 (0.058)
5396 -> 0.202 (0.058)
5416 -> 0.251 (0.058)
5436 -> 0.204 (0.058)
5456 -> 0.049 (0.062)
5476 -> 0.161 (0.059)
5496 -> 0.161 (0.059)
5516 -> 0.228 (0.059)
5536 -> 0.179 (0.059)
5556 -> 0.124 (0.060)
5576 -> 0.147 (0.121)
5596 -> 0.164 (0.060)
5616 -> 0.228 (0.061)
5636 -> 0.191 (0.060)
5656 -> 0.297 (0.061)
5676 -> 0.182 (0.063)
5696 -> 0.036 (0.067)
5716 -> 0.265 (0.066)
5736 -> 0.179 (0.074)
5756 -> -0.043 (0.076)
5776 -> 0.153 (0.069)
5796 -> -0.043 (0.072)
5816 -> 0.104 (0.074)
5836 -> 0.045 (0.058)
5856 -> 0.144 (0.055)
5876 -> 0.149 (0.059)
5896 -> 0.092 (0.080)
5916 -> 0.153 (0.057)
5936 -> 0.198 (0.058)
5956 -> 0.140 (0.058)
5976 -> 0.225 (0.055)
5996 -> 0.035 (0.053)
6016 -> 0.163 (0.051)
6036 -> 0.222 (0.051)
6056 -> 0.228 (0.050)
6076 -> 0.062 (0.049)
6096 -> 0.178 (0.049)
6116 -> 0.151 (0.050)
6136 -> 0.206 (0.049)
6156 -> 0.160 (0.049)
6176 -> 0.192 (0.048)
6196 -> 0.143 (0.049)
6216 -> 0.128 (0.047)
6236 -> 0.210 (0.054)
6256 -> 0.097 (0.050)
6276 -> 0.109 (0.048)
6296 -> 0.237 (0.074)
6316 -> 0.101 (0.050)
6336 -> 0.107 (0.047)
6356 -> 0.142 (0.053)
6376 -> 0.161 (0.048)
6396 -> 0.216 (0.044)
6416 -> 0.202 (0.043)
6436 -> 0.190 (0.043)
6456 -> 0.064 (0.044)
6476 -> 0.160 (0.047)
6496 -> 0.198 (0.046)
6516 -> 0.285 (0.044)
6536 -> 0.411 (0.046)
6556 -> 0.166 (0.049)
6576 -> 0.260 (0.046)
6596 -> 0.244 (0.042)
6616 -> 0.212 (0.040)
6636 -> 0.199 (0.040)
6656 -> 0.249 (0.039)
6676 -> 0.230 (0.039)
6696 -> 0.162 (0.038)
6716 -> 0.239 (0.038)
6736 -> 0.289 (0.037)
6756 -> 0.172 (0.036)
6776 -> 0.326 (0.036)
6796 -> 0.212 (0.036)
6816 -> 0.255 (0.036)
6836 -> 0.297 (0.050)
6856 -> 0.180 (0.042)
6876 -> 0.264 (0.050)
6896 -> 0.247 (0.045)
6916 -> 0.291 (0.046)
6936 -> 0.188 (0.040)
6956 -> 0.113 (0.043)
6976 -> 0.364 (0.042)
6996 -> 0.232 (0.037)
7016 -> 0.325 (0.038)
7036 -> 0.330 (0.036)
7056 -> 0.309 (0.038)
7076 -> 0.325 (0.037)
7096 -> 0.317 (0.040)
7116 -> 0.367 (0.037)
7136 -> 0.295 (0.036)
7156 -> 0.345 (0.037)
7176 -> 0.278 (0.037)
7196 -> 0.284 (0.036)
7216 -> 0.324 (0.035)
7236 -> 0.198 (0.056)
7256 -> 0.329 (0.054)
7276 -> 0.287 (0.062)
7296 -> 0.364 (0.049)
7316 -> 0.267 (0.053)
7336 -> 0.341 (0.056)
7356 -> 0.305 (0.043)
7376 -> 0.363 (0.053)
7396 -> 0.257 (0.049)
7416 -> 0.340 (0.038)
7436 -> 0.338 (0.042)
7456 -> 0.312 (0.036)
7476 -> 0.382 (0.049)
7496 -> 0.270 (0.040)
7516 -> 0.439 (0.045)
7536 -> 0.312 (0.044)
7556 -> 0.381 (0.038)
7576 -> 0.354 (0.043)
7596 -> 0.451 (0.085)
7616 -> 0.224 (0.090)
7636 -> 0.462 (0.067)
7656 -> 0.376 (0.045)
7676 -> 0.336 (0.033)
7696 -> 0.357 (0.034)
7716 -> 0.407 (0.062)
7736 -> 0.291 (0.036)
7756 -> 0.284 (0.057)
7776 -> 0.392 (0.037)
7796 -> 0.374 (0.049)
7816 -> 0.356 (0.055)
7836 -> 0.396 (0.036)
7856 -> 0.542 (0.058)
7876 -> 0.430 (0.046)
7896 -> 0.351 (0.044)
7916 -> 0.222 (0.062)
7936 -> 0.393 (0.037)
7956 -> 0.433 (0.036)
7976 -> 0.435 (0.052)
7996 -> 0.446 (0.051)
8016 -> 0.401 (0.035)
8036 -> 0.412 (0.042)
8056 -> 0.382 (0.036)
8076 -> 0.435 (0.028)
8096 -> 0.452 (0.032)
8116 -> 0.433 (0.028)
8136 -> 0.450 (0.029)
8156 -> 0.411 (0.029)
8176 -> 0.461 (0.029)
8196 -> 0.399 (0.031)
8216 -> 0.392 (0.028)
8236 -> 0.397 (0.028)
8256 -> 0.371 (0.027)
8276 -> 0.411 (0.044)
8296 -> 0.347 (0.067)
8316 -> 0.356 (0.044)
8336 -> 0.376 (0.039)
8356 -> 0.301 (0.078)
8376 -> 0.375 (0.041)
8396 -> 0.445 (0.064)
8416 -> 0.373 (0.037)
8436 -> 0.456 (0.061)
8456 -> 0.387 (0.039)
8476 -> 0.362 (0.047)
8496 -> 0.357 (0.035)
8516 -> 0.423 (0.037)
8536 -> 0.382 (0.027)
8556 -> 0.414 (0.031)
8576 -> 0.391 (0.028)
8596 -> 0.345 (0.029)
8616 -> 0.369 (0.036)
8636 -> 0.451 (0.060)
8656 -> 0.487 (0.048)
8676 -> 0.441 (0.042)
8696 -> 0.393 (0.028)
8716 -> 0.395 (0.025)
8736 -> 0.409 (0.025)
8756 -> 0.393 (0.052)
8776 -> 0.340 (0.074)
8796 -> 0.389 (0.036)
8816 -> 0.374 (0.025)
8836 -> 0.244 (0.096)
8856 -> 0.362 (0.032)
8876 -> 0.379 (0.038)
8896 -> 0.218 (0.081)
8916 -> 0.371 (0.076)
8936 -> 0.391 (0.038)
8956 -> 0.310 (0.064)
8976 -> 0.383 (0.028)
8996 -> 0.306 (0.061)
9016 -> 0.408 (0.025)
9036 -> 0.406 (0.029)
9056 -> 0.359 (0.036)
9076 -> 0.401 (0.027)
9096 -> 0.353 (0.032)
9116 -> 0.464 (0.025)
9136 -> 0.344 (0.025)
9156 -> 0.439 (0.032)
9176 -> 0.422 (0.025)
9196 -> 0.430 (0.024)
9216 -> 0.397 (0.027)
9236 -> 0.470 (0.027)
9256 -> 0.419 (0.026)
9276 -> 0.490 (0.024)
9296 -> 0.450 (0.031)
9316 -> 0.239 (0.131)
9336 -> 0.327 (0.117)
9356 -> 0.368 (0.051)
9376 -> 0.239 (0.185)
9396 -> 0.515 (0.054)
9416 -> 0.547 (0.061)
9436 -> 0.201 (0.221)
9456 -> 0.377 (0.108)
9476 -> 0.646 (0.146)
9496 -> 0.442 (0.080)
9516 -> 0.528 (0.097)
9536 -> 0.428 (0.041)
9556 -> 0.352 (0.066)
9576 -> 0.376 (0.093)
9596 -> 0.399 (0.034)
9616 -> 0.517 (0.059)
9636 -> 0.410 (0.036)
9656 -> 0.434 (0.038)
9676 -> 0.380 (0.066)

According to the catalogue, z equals 0.750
